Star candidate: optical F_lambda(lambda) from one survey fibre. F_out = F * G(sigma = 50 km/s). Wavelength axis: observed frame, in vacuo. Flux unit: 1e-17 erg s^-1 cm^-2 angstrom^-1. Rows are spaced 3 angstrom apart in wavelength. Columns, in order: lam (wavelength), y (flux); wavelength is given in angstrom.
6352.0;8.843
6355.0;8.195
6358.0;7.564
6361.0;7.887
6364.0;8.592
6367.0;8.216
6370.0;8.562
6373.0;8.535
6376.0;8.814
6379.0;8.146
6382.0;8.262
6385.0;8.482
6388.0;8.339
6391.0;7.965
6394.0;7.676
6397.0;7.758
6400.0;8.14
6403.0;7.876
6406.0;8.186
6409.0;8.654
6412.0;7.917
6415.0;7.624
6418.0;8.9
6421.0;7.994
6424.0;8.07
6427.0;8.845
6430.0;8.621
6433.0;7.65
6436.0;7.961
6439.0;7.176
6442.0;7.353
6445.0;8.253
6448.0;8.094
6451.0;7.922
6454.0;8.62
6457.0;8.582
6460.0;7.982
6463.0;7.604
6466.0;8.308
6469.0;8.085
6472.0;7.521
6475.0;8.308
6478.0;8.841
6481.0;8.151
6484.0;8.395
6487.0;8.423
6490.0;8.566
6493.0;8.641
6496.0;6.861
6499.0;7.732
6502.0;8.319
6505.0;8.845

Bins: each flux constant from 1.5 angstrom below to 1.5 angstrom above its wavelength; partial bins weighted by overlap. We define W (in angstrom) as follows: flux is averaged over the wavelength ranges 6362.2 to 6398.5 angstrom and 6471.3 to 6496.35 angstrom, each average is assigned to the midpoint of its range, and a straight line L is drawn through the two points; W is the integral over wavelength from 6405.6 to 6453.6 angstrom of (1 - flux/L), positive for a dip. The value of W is 1.1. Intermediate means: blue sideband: 8.28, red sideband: 8.27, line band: 8.09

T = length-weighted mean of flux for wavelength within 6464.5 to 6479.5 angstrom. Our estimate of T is 8.21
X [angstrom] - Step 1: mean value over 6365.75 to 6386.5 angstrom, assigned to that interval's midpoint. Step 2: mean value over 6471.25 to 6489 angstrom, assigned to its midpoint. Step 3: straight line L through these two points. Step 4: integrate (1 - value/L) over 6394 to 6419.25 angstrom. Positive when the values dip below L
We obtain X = 0.90 angstrom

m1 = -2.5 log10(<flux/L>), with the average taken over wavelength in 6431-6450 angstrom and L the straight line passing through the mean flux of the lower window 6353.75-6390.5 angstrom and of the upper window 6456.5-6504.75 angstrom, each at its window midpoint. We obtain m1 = 0.06 mag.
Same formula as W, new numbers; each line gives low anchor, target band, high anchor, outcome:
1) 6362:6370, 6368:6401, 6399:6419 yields 0.2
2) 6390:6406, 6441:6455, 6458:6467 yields -0.2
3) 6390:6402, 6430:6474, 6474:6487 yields 1.5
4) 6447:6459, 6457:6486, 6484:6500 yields 0.1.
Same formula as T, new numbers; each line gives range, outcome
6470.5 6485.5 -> 8.24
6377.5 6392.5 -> 8.24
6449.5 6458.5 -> 8.37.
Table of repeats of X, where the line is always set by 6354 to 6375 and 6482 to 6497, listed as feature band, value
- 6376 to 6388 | -0.2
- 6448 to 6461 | -0.1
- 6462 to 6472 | 0.3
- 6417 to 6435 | -0.2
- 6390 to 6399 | 0.5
